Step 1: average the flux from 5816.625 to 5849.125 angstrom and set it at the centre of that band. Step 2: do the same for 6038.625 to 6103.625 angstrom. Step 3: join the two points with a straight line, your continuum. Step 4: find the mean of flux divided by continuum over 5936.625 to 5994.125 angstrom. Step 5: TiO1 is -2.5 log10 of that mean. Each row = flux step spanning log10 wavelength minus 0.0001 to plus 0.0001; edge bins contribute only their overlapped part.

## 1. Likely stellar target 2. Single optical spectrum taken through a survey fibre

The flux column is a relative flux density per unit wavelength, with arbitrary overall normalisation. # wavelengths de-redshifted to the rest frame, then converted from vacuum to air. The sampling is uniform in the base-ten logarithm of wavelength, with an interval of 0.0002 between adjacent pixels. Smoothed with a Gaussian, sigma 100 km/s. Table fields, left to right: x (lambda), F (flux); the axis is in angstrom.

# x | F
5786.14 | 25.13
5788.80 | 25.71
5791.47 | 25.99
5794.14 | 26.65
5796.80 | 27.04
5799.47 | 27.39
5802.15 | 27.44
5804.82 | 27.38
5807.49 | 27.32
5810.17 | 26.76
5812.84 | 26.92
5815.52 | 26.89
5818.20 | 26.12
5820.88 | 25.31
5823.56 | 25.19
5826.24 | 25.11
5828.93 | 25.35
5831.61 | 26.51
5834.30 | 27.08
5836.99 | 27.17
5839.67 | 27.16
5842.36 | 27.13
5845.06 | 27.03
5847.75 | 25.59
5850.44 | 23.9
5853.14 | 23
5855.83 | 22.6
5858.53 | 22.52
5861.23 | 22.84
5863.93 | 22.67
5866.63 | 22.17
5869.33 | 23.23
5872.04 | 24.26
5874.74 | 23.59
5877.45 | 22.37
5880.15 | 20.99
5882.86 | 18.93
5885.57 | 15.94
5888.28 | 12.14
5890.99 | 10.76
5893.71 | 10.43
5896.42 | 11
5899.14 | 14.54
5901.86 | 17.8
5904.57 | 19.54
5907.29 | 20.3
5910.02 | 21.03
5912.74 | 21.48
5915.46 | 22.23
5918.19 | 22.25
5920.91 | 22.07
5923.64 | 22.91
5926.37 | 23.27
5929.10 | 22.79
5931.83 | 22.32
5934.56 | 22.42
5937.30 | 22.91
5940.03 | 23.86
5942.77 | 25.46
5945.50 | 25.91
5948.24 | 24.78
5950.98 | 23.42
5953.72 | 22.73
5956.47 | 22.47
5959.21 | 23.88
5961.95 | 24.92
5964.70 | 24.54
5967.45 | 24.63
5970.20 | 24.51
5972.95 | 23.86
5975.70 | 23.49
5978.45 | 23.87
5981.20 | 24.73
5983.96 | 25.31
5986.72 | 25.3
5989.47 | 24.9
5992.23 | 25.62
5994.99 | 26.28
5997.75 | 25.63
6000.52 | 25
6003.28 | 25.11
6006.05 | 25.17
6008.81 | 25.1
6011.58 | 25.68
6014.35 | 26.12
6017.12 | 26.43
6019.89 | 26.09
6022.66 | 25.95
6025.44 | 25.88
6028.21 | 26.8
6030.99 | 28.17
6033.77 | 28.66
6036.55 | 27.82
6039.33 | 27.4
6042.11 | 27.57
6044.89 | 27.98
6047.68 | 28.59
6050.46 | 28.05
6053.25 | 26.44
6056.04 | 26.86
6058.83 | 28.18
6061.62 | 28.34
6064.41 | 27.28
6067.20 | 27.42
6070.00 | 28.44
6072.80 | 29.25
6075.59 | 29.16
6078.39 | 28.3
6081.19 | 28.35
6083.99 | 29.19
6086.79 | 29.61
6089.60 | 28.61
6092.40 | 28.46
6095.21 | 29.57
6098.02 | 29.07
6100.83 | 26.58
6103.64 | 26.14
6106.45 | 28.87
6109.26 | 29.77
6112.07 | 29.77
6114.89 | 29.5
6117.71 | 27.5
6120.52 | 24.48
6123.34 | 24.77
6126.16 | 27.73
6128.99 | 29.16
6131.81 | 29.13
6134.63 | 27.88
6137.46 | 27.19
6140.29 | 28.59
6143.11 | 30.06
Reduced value 0.12 mag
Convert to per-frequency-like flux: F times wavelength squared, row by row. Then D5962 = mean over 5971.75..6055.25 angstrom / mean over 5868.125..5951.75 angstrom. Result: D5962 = 1.3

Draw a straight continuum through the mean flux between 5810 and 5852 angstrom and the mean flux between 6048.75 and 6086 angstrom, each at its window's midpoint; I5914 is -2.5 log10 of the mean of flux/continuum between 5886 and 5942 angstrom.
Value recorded 0.36 mag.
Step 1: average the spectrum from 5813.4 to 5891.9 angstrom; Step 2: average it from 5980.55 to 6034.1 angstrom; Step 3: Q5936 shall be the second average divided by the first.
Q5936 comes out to 1.11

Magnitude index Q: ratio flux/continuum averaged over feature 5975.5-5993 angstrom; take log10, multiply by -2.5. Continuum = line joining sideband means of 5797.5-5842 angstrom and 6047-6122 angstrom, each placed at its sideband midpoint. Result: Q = 0.12 mag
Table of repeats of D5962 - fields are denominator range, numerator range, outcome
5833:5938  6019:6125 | 1.39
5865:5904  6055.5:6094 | 1.70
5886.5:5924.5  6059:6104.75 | 1.70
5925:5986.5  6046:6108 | 1.23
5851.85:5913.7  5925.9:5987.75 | 1.28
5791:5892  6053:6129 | 1.27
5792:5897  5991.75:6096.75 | 1.25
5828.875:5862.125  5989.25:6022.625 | 1.07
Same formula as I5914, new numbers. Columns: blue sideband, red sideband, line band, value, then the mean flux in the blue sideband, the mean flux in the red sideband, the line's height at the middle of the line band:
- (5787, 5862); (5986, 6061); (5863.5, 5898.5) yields 0.39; 25.9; 26.6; 26.1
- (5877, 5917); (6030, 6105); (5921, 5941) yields -0.18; 17.2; 28.1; 19.4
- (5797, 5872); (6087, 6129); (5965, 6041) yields 0.06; 25.5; 28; 27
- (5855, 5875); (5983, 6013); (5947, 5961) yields 0.05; 23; 25.4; 24.6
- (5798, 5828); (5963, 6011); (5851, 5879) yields 0.14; 26.5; 24.9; 26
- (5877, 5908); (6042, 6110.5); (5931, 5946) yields -0.24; 16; 28.3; 19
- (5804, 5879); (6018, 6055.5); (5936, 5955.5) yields 0.09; 25.1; 27.3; 26.3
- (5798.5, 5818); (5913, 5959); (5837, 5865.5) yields 0.05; 27.1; 23.2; 25.8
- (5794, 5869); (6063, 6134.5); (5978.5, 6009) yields 0.08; 25.6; 28.2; 27.2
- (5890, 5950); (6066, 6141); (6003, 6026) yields -0.05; 20.5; 28.2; 24.5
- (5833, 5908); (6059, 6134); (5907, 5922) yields 0.04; 20.9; 28.2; 22.4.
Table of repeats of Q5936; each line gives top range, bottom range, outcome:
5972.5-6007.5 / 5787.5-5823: 0.94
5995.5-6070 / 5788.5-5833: 1.02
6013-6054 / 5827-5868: 1.10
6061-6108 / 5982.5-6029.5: 1.11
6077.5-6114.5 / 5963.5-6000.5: 1.15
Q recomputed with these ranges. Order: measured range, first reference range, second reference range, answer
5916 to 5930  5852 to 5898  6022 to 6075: -0.05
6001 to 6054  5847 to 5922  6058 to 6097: -0.02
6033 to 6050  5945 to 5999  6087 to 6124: -0.07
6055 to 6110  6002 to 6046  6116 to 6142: -0.05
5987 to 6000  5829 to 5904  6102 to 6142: -0.04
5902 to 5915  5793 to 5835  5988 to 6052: 0.28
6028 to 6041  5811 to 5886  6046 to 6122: -0.02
